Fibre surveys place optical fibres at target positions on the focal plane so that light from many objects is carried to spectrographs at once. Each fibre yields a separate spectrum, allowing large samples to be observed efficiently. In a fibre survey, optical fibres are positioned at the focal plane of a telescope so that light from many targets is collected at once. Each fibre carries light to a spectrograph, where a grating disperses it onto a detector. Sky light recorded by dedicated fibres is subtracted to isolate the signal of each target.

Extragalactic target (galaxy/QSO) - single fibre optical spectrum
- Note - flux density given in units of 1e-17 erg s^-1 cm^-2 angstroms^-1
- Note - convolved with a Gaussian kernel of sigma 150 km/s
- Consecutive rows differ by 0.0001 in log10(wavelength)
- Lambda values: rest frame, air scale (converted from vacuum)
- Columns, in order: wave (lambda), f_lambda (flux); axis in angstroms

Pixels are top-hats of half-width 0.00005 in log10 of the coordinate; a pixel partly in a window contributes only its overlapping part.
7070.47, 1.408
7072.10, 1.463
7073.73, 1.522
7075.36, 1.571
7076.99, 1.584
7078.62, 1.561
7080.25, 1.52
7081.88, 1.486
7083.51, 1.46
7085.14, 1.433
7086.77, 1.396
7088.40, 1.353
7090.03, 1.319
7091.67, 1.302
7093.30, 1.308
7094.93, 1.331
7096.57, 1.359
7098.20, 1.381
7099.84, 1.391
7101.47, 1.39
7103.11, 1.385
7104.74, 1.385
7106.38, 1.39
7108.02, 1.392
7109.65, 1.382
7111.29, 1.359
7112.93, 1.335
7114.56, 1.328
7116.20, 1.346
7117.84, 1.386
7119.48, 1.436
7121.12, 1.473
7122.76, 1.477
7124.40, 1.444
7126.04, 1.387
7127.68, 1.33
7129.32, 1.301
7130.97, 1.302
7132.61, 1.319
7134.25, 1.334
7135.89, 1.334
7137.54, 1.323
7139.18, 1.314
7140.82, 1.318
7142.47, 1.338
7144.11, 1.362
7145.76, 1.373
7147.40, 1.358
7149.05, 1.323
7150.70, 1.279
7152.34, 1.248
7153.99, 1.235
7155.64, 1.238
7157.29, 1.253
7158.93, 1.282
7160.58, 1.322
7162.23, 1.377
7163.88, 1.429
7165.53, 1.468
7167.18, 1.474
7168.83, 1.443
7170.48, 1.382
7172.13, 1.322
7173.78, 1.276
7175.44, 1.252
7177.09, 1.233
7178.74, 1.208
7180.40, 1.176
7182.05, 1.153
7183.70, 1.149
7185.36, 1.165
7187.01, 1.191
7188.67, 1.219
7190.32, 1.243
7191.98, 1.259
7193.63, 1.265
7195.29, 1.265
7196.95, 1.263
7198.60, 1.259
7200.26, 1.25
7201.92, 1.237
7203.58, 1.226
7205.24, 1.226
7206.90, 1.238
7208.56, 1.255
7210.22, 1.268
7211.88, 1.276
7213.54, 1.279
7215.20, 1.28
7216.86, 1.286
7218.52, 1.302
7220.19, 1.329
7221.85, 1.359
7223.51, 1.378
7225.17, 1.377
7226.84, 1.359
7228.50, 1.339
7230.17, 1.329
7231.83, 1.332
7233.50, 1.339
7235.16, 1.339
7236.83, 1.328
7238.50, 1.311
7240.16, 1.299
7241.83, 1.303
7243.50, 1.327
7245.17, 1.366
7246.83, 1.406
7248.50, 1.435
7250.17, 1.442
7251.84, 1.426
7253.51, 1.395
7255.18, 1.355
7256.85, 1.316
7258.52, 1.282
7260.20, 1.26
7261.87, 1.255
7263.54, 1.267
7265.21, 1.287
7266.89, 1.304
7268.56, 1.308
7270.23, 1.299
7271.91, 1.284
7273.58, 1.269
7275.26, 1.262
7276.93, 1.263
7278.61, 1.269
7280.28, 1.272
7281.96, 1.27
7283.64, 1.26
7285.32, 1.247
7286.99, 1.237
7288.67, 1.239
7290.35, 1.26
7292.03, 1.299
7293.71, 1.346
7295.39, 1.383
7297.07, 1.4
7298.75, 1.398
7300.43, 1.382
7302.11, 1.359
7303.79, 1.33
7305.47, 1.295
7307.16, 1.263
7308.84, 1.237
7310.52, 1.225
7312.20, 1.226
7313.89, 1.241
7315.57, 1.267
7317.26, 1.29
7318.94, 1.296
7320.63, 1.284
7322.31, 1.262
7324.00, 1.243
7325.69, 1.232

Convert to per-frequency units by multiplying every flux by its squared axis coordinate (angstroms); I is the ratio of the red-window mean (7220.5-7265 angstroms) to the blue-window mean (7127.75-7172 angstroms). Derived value 1.03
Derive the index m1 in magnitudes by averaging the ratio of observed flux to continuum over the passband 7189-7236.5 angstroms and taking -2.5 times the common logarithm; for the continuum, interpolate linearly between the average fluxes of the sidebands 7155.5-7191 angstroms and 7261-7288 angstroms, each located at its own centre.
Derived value -0.01 mag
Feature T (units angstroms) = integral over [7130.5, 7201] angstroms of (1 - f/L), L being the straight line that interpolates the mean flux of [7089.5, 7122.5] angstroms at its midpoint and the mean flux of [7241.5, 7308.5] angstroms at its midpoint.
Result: 3.1 angstroms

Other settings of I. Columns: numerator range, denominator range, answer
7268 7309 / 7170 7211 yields 1.08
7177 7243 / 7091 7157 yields 0.97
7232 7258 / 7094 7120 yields 1.03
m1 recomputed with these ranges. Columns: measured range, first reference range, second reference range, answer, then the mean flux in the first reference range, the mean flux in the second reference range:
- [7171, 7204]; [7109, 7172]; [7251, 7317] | 0.09 mag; 1.35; 1.3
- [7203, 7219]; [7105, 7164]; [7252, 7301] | 0.05 mag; 1.34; 1.3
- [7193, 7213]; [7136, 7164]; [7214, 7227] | 0.06 mag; 1.31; 1.33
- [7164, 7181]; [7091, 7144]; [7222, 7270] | 0.02 mag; 1.36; 1.34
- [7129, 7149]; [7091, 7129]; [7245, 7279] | 0.03 mag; 1.38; 1.32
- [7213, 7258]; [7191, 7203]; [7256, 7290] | -0.07 mag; 1.26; 1.27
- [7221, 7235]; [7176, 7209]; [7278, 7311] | -0.08 mag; 1.22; 1.3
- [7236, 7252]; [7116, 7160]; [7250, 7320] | -0.04 mag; 1.34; 1.3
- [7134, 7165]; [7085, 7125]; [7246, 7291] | 0.03 mag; 1.38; 1.3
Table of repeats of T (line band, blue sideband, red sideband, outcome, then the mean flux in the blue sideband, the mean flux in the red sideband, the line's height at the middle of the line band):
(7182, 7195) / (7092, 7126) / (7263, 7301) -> 1.3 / 1.38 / 1.3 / 1.34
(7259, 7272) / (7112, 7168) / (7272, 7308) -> 0.2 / 1.35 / 1.3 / 1.31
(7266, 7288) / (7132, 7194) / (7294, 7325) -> 0.4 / 1.3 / 1.3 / 1.3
